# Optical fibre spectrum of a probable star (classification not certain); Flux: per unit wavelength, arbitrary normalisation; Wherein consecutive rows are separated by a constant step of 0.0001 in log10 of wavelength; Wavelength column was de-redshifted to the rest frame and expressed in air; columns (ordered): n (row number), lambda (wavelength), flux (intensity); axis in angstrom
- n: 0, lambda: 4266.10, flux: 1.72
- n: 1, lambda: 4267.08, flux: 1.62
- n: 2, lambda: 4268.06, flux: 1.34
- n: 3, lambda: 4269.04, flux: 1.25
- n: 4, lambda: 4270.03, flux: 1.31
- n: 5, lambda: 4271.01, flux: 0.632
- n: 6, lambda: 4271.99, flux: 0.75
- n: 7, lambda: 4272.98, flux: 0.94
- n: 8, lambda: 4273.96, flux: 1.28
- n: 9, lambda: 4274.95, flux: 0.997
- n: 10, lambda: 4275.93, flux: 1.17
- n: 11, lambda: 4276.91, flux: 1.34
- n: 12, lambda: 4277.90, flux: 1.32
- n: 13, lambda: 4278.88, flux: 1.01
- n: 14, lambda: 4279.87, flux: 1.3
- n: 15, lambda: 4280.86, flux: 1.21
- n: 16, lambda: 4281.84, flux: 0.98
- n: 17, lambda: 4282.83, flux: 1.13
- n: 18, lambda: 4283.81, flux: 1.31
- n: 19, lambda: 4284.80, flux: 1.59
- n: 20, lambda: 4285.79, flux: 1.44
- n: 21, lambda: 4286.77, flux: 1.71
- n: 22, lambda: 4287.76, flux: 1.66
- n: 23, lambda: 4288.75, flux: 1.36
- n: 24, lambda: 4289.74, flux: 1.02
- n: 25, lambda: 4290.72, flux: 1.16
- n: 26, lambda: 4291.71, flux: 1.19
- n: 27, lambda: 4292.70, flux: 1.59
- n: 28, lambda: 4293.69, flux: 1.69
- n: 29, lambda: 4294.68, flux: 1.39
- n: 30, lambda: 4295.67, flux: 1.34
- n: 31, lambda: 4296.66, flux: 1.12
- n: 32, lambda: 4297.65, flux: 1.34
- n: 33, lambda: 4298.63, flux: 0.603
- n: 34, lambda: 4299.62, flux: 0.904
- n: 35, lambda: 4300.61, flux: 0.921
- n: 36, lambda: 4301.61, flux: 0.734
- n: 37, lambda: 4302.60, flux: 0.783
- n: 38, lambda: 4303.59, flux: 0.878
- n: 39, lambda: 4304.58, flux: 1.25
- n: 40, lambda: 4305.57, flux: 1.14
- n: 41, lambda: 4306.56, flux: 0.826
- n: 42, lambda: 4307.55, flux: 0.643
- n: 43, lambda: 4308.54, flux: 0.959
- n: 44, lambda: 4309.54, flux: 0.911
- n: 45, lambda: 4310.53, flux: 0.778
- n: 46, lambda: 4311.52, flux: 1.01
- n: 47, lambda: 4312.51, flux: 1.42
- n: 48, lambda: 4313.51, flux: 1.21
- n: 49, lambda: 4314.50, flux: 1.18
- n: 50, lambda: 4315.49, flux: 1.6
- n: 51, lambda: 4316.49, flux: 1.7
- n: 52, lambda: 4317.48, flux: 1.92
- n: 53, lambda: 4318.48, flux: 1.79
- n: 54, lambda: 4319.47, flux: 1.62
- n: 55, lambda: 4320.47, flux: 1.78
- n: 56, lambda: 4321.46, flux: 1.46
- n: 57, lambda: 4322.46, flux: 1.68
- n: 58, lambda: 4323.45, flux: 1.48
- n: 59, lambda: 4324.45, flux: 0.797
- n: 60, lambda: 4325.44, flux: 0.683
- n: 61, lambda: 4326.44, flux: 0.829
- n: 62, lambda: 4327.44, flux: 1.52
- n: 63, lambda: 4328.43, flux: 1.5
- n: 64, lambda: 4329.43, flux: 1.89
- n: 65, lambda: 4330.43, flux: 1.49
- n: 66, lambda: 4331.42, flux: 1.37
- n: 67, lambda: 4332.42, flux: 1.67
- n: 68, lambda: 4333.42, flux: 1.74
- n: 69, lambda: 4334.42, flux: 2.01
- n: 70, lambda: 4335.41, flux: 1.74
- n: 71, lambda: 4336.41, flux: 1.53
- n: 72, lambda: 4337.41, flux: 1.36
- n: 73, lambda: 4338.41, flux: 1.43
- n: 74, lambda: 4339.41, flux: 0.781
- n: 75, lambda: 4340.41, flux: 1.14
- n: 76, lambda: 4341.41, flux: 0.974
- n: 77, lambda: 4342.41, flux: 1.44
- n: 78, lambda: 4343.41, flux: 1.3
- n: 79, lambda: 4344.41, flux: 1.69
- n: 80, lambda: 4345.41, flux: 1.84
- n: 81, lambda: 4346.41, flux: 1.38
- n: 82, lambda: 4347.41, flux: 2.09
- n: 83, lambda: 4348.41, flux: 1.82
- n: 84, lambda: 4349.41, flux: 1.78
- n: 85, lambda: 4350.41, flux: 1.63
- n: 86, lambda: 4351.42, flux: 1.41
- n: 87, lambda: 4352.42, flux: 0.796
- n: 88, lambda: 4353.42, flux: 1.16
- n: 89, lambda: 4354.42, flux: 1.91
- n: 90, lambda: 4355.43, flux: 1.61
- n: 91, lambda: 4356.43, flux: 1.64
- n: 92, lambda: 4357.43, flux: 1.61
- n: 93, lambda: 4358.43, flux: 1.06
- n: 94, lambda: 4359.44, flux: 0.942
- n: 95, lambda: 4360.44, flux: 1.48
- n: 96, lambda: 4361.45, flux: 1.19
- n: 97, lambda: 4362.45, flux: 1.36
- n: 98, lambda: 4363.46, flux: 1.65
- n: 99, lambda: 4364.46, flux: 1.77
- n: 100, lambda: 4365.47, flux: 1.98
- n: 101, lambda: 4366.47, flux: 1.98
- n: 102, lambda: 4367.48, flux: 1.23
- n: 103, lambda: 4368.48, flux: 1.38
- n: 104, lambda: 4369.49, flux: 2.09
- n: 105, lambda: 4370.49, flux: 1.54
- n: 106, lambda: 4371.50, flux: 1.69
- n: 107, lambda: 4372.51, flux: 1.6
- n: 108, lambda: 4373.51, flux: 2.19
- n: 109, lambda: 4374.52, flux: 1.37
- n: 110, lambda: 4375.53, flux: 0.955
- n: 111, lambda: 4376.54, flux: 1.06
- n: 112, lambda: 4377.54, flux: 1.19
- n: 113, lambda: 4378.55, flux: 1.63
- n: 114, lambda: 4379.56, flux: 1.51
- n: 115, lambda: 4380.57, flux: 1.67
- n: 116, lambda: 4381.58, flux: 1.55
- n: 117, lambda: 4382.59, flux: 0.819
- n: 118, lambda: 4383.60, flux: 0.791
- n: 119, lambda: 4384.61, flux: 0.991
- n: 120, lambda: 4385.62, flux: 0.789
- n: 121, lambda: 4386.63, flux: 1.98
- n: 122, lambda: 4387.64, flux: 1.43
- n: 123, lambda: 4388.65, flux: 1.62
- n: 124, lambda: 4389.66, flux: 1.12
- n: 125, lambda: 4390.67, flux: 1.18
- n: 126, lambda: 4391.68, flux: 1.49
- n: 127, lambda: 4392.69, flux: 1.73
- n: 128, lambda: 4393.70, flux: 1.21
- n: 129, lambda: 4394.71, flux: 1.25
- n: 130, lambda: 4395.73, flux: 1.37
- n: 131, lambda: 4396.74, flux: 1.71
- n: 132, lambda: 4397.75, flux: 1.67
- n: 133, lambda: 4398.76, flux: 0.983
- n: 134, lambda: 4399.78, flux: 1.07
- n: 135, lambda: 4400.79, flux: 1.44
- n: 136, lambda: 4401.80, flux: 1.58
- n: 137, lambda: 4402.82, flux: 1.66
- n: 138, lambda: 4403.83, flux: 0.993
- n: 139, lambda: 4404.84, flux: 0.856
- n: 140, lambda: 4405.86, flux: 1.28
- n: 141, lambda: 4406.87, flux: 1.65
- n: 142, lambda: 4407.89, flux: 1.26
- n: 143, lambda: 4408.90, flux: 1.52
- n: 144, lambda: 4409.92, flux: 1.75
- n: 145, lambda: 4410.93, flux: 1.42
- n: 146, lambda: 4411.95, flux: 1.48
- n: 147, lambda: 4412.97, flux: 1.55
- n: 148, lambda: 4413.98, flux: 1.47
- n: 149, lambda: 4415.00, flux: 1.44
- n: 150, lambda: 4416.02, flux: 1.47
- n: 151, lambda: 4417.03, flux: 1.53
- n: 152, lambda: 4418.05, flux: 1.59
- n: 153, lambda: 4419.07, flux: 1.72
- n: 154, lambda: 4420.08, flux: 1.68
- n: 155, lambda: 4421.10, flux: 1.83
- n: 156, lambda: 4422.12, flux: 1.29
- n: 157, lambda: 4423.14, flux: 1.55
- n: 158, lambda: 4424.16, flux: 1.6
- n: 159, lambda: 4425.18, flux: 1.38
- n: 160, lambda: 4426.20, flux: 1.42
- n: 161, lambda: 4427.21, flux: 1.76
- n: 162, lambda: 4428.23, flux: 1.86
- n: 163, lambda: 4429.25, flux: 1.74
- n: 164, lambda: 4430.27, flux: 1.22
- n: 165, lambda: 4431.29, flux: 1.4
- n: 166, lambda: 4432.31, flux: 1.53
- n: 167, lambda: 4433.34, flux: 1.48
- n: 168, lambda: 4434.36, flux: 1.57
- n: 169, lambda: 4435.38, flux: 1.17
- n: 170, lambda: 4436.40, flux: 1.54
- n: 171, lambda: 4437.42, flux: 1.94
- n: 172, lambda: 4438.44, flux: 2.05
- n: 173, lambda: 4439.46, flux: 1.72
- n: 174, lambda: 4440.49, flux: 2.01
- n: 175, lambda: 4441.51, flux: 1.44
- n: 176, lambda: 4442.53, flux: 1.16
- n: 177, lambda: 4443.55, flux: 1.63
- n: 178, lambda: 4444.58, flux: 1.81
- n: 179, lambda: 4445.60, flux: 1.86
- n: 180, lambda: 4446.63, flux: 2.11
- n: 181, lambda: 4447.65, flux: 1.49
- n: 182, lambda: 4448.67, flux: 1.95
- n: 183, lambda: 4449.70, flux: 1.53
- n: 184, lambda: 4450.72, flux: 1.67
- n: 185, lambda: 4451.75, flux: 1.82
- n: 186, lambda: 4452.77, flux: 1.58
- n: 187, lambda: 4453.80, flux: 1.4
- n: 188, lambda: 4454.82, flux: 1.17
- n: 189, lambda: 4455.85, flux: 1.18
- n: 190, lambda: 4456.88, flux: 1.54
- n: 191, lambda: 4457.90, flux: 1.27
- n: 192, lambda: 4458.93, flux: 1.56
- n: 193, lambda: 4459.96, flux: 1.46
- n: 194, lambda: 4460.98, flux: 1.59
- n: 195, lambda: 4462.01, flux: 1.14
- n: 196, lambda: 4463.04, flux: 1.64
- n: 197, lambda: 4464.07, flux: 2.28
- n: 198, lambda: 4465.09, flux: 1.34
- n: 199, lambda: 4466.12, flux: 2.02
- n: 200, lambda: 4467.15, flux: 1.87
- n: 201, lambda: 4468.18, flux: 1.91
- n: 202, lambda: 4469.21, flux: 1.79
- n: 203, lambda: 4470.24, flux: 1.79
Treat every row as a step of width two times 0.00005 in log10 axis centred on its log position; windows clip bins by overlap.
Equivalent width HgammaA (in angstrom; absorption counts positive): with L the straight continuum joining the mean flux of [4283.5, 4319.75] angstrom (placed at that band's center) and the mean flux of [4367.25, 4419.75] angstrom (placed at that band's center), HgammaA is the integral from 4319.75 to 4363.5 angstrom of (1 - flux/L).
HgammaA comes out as -4.5 angstrom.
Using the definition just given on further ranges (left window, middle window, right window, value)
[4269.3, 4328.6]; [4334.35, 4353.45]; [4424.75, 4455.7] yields -1.7 angstrom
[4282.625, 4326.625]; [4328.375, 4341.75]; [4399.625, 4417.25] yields -2.0 angstrom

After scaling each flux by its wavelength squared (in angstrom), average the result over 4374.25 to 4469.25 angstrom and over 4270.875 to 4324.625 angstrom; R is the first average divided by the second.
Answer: 1.3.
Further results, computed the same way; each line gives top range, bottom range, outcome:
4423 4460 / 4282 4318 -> 1.40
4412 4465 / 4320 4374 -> 1.10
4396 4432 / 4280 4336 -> 1.20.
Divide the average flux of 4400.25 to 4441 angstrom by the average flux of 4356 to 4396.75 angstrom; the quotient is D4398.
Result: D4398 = 1.07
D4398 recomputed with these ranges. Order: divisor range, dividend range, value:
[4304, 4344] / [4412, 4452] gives 1.20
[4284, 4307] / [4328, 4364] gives 1.23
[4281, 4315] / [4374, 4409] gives 1.15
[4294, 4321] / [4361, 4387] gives 1.23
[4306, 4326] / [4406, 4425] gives 1.21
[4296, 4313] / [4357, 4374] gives 1.64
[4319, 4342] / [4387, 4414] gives 0.99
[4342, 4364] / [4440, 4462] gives 1.05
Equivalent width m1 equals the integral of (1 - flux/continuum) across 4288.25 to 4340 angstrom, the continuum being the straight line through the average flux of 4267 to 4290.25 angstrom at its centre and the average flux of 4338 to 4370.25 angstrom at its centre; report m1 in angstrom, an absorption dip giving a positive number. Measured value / 2.7 angstrom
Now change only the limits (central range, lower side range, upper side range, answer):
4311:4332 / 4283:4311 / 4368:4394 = -3.42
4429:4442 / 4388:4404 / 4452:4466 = -1.27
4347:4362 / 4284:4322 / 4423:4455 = -0.88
